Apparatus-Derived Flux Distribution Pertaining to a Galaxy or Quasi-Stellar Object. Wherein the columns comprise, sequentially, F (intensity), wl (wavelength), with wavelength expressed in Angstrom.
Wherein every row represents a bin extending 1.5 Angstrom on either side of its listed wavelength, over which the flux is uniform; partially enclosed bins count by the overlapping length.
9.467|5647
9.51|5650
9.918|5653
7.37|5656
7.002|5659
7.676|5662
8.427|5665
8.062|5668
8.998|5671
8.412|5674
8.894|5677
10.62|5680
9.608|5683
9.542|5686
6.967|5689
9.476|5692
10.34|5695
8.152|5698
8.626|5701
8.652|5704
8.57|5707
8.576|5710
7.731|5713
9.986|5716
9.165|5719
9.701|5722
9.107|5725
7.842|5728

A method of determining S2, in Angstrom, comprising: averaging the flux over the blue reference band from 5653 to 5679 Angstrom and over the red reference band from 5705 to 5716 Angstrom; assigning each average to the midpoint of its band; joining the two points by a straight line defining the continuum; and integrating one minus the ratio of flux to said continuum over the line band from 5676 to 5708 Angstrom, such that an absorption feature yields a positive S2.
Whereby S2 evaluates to -2.4 Angstrom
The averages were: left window 8.26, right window 8.54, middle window 9.05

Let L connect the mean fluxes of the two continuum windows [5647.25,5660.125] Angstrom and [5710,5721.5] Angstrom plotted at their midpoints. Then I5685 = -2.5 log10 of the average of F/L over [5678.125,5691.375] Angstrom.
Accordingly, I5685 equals -0.05 mag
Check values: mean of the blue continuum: 8.59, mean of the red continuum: 8.97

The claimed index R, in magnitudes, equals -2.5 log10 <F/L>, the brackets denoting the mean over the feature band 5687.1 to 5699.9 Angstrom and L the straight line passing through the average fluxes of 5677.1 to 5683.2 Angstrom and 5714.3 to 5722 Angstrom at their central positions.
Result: 0.123 mag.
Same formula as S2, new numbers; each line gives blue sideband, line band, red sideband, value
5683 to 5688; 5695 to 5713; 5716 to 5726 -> 1.48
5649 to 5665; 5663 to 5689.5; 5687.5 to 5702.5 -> -1.22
